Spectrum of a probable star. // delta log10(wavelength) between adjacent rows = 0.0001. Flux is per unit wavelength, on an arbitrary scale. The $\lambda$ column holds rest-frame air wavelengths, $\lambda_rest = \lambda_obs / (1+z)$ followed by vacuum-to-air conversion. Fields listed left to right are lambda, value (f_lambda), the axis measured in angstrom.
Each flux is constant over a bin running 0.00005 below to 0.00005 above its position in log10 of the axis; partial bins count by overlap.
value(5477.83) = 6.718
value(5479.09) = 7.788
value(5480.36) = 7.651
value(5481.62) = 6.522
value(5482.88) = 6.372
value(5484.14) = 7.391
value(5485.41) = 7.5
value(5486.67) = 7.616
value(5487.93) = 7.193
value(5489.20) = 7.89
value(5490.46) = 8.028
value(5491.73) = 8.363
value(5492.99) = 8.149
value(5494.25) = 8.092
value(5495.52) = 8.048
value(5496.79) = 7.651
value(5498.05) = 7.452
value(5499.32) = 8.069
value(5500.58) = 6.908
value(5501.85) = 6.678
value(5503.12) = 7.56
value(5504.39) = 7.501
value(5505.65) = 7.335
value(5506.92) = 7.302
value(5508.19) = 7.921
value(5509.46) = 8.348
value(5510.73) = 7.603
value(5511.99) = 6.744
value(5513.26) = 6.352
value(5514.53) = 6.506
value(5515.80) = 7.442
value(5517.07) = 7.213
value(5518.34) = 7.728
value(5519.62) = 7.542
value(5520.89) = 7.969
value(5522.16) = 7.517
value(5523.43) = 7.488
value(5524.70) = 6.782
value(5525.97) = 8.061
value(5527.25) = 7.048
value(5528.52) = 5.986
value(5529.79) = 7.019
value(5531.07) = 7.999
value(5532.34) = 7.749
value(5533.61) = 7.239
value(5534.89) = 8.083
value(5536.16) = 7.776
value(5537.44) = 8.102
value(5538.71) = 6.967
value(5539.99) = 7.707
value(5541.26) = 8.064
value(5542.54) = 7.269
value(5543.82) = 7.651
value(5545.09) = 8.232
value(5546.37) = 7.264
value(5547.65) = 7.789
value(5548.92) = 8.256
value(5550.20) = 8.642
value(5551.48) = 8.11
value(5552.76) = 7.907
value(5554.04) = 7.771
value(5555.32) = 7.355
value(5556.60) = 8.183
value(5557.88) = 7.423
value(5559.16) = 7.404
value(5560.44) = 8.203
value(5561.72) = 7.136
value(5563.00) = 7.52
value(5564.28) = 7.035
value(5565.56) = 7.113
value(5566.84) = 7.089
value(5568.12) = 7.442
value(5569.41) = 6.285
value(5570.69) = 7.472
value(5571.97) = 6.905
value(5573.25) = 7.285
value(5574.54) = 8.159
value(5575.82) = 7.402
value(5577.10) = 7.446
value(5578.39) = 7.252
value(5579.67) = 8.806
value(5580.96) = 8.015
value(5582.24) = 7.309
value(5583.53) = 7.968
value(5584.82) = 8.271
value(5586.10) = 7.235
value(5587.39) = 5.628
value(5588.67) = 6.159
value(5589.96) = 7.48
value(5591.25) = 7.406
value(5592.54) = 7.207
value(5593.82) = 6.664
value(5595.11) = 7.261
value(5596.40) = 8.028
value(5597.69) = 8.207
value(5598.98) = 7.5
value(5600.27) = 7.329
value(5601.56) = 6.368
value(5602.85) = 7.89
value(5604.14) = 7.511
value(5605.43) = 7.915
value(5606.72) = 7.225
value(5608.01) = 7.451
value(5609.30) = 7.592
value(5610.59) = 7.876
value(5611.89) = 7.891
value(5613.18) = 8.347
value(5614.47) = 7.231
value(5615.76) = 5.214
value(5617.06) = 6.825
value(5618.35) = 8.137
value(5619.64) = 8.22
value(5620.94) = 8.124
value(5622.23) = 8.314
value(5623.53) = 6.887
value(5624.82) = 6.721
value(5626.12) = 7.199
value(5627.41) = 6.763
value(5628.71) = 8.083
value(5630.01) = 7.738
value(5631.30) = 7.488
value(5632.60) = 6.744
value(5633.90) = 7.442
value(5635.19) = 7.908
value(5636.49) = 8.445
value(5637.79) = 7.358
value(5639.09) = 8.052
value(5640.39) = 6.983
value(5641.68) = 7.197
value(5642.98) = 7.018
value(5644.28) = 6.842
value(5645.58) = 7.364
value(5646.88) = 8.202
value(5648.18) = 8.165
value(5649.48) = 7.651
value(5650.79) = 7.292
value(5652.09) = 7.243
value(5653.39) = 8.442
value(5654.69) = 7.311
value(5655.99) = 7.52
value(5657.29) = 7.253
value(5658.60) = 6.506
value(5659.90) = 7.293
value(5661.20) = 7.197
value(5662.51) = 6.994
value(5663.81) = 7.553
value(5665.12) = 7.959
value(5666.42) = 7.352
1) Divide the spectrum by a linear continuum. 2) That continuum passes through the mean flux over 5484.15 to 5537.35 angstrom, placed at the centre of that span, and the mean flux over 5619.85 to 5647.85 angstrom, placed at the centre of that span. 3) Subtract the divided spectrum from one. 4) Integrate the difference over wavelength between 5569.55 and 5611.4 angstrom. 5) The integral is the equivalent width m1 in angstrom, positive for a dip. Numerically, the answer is 0.35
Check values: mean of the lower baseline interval 7.5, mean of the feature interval 7.43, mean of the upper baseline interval 7.49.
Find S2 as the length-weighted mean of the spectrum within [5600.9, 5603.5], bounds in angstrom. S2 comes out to 7.13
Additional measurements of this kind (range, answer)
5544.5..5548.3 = 7.76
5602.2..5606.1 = 7.77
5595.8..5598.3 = 8.11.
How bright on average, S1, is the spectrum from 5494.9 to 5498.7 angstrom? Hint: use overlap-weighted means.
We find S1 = 7.71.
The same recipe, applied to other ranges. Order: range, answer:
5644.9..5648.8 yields 7.9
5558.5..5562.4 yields 7.58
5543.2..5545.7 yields 7.96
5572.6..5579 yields 7.51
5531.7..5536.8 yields 7.72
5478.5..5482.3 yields 7.29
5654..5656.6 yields 7.44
